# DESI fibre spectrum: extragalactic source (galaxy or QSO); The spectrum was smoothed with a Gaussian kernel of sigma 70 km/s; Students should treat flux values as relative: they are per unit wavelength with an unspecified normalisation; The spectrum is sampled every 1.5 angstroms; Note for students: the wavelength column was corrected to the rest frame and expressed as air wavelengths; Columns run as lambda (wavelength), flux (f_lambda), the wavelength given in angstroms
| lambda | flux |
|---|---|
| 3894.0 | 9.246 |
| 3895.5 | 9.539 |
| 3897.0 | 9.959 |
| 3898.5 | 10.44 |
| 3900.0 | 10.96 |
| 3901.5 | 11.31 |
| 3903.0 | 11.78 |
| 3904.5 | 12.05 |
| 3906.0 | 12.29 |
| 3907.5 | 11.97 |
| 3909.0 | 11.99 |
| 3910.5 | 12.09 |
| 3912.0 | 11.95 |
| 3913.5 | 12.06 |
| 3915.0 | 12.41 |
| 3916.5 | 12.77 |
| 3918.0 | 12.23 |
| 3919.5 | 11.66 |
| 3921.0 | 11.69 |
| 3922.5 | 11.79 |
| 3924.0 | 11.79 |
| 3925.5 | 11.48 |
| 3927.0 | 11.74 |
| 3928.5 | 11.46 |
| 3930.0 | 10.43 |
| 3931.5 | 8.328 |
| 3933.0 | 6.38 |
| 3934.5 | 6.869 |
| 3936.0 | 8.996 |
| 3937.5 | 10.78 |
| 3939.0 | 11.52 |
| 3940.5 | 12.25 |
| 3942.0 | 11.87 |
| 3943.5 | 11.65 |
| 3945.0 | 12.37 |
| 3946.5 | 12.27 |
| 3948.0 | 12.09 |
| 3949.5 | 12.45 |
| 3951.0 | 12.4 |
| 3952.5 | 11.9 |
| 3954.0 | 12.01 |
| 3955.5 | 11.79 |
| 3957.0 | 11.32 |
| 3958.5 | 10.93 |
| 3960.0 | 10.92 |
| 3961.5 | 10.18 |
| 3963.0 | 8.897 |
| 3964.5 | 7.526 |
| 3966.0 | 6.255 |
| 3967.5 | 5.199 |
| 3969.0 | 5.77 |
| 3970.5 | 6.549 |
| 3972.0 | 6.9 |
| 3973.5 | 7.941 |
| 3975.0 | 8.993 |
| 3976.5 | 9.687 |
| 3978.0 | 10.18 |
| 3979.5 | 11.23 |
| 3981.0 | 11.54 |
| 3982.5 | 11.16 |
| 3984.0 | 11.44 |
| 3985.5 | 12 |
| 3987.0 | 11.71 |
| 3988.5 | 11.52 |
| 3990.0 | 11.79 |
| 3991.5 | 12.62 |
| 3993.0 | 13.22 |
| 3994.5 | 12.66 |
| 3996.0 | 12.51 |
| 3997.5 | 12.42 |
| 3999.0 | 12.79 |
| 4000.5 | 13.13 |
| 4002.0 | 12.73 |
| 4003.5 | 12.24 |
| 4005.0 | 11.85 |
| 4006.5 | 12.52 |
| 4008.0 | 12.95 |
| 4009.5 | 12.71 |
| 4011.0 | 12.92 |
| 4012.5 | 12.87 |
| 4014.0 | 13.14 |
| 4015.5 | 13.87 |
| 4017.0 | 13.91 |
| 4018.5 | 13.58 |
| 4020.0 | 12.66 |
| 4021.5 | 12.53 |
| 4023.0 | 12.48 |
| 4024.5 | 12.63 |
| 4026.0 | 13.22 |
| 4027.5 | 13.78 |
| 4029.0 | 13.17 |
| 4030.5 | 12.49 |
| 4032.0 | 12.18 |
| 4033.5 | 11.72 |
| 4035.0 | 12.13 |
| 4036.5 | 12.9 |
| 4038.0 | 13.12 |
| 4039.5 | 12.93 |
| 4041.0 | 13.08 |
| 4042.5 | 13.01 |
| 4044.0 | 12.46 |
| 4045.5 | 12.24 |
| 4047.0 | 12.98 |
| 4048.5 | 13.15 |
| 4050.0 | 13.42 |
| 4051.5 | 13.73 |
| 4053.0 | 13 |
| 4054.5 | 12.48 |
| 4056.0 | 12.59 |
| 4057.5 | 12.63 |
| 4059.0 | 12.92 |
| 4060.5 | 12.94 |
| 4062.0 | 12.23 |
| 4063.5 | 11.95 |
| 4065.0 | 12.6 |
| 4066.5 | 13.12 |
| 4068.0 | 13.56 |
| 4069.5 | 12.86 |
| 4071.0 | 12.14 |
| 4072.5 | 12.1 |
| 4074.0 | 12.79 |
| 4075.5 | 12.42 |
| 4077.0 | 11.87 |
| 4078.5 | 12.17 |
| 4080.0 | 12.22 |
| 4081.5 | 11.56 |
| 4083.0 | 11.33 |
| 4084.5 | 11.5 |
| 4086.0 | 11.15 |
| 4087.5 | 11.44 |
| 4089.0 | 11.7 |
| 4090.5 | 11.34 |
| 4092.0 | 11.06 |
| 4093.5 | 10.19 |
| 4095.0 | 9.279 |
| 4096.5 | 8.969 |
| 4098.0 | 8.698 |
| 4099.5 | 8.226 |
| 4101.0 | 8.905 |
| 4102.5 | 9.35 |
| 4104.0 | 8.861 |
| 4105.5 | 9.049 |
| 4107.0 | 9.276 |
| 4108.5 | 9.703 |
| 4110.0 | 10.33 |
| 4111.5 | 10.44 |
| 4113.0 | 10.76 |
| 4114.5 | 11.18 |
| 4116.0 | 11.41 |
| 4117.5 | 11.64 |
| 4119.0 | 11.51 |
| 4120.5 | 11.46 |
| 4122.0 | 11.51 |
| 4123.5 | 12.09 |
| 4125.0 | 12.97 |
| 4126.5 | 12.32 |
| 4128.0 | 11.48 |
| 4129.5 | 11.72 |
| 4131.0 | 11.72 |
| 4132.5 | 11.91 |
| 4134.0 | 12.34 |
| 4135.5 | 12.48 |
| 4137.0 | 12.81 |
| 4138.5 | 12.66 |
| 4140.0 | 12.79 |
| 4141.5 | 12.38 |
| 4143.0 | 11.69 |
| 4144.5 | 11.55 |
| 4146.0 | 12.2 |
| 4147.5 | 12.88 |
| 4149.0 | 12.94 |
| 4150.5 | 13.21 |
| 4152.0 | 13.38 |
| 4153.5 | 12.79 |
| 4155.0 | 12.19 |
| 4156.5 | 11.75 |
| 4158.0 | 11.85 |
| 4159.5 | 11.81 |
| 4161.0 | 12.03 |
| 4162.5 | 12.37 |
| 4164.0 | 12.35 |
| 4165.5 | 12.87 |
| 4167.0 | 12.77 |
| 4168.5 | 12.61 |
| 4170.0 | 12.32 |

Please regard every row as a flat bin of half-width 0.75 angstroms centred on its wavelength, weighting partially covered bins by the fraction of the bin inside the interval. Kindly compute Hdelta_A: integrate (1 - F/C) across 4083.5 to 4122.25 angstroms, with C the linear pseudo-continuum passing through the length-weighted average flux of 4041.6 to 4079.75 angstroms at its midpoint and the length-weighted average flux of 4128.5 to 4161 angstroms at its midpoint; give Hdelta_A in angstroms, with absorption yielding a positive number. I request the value 6.7 angstroms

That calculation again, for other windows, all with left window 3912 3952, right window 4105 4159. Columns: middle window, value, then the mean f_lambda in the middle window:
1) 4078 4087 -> 0.02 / 11.6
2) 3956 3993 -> 5.20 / 9.76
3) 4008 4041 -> -4.04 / 12.9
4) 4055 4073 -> -1.60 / 12.6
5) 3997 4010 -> -1.31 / 12.6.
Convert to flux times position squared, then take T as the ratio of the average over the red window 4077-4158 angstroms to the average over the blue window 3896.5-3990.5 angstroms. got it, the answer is 1.16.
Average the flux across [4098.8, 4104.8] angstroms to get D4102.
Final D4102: 8.84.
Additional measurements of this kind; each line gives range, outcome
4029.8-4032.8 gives 12.3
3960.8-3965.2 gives 8.87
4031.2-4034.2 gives 12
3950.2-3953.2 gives 12.2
